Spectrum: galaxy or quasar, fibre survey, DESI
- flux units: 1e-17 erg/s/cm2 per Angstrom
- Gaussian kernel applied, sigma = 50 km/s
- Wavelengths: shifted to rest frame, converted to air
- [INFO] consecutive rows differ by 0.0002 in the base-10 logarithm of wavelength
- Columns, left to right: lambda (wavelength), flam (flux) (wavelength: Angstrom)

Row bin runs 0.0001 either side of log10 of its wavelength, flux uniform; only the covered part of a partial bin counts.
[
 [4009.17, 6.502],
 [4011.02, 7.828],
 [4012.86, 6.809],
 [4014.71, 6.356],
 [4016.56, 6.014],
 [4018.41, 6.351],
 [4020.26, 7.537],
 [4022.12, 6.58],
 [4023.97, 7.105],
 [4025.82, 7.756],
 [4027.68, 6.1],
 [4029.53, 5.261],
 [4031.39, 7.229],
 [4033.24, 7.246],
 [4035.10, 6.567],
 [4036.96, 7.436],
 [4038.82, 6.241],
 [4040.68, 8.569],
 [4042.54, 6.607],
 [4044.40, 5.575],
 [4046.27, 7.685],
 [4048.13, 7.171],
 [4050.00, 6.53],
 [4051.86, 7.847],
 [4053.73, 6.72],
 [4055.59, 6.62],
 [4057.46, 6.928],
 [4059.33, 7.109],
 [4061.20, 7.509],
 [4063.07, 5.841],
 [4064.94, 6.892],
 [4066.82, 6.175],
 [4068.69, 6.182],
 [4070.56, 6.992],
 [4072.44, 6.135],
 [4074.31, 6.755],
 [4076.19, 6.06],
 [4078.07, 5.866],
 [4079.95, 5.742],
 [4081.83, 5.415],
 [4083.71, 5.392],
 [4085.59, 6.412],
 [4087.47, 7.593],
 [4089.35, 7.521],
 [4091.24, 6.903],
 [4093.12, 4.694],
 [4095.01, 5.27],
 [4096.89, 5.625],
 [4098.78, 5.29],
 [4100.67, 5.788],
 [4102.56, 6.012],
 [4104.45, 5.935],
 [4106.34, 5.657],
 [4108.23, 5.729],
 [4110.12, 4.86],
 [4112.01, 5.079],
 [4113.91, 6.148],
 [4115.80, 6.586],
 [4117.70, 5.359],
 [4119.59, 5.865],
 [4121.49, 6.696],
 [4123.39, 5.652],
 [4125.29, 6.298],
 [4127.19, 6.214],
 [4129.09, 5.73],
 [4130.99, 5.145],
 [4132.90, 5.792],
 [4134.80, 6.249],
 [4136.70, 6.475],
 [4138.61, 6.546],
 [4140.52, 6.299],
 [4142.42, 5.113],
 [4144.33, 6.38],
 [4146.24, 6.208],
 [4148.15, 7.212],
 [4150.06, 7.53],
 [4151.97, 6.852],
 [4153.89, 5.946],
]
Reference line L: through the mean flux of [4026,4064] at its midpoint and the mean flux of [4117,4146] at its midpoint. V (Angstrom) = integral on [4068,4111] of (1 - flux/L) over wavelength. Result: 2.86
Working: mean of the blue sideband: 6.86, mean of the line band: 5.99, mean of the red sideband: 6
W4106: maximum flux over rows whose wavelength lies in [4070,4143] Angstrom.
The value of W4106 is 7.593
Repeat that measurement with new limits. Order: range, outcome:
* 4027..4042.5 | 8.569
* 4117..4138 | 6.696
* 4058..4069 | 7.509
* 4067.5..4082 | 6.992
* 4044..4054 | 7.847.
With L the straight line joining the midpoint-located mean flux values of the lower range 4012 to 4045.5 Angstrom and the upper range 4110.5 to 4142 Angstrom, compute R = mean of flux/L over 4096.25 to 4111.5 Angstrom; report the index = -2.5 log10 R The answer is 0.10 mag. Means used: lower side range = 6.74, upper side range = 5.97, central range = 5.6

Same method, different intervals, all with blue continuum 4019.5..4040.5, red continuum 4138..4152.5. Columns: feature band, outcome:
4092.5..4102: 0.23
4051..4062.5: -0.04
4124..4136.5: 0.11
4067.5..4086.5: 0.11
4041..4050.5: 0.00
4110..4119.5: 0.16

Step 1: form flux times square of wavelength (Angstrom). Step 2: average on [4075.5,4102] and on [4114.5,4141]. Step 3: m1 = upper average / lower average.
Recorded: 1.04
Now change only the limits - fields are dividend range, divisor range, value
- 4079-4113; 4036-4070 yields 0.87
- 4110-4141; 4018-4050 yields 0.91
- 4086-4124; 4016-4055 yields 0.89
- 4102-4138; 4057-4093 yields 0.93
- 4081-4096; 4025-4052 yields 0.92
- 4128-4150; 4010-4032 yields 0.97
